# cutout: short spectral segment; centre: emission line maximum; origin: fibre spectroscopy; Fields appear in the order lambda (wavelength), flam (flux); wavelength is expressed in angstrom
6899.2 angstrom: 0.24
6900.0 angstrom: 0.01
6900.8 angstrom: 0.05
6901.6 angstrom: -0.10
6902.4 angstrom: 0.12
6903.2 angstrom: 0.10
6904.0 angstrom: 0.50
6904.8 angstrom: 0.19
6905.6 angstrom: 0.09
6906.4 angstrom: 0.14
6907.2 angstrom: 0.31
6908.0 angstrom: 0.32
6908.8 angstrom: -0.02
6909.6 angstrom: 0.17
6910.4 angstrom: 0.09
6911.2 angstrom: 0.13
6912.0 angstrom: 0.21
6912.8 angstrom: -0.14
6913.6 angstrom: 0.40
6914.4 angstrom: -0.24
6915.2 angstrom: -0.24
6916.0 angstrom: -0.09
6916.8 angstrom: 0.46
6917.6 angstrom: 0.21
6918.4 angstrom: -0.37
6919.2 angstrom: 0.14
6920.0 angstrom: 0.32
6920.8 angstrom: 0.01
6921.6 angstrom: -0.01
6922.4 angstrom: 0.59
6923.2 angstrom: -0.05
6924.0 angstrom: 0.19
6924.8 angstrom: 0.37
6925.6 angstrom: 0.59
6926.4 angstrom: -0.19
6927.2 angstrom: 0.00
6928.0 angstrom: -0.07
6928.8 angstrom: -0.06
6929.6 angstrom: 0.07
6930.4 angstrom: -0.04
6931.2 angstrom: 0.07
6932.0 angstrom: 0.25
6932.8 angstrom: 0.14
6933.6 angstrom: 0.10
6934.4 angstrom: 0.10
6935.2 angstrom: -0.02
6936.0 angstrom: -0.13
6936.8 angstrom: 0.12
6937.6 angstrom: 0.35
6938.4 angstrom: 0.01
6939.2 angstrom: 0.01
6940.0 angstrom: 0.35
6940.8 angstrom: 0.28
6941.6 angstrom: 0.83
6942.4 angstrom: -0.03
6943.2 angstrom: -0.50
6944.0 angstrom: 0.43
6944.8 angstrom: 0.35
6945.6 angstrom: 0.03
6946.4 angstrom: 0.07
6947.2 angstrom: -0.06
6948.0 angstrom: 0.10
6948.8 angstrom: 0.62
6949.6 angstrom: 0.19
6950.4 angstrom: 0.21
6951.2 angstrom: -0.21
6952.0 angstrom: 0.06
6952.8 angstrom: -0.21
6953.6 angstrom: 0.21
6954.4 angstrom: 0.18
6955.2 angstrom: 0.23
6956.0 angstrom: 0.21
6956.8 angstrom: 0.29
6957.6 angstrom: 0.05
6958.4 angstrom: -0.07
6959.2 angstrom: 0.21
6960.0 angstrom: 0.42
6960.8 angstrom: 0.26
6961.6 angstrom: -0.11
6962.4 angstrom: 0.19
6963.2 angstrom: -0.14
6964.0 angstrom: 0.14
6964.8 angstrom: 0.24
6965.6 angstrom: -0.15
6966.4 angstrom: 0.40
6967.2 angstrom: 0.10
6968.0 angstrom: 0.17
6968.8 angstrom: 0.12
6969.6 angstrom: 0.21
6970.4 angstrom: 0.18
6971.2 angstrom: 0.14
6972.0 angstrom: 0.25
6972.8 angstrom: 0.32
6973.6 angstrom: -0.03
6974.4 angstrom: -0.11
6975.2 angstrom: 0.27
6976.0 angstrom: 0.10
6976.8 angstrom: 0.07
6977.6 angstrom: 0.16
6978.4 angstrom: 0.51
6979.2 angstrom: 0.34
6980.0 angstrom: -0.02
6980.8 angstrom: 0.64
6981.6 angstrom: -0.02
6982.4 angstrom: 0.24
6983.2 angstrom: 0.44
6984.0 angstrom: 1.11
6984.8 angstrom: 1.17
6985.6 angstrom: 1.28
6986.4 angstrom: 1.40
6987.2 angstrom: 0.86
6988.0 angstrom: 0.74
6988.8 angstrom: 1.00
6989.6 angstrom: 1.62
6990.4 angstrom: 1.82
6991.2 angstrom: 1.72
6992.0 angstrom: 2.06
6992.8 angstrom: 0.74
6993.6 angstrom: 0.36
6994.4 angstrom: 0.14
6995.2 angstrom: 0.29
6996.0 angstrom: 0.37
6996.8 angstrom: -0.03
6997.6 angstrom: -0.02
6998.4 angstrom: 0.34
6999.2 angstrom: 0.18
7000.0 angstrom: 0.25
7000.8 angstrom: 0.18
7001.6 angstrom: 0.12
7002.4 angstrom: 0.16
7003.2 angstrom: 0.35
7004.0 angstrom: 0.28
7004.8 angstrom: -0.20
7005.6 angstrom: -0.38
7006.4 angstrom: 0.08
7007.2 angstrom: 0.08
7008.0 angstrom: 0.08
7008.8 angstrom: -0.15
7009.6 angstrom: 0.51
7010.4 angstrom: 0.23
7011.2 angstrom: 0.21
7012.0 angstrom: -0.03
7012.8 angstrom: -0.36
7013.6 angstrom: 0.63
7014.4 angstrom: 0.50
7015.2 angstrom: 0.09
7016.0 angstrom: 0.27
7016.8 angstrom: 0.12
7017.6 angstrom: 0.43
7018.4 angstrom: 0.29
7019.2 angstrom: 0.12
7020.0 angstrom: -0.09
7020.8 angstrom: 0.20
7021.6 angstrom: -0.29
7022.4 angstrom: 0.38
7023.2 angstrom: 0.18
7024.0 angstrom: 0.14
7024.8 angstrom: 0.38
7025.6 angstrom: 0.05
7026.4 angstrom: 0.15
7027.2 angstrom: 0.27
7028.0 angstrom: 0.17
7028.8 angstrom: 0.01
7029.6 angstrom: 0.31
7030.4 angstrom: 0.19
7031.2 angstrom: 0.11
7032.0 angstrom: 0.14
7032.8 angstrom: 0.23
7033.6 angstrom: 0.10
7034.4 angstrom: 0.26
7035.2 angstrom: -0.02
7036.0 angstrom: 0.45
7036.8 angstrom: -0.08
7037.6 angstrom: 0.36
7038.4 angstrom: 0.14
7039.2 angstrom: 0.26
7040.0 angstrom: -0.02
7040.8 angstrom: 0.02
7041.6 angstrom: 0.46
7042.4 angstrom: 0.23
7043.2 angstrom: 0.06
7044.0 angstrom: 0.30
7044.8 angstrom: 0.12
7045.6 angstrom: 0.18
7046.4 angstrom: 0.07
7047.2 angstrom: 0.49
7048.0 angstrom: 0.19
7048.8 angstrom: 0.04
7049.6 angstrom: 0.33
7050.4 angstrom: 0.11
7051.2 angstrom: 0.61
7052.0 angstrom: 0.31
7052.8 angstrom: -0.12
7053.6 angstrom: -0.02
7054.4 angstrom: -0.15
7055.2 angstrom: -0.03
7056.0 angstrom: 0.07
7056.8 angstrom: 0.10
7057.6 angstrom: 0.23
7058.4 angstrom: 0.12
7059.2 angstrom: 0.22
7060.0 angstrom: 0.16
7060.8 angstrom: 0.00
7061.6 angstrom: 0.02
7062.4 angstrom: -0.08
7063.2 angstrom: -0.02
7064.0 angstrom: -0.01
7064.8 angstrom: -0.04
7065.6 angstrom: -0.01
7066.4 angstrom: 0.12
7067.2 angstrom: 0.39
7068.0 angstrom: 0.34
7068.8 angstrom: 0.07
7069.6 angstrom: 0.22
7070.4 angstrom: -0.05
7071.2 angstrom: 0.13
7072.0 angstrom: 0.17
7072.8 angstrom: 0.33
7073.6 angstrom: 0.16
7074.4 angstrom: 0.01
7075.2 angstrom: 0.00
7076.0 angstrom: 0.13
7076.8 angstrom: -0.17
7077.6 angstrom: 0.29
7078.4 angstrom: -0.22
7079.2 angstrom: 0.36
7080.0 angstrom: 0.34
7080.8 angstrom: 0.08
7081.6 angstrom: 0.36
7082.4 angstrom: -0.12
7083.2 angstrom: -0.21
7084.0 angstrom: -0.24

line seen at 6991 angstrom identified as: [O II]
